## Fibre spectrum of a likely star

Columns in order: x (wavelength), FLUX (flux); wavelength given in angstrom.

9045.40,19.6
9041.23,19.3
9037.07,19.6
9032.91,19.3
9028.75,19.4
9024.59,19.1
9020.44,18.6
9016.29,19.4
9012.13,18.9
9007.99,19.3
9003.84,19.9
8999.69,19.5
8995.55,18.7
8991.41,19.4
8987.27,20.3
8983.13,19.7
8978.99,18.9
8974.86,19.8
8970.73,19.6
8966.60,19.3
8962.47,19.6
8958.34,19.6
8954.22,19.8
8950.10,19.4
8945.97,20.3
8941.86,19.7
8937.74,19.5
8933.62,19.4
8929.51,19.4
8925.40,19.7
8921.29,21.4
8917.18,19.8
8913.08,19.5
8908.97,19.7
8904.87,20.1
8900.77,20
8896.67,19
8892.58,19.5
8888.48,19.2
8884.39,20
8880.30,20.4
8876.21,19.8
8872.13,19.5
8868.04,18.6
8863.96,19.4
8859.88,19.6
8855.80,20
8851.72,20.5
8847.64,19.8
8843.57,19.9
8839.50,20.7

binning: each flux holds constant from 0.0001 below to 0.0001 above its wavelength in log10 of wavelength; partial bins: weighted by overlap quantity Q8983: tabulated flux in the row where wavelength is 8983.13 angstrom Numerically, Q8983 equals 19.7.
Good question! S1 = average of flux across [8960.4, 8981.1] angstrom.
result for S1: 19.4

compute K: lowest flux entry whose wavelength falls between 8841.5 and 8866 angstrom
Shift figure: 19.4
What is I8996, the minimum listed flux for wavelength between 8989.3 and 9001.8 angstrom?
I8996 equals 18.7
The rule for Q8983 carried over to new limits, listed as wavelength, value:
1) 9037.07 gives 19.6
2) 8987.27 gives 20.3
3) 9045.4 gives 19.6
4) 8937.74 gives 19.5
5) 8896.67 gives 19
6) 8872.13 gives 19.5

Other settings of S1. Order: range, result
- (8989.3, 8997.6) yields 19.1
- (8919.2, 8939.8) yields 19.9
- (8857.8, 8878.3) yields 19.4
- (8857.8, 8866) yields 19.5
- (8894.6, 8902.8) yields 19.5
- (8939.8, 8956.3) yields 19.8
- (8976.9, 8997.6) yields 19.4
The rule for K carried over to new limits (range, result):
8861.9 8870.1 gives 18.6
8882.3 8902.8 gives 19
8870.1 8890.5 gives 19.2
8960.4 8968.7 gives 19.3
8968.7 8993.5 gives 18.9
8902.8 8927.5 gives 19.5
